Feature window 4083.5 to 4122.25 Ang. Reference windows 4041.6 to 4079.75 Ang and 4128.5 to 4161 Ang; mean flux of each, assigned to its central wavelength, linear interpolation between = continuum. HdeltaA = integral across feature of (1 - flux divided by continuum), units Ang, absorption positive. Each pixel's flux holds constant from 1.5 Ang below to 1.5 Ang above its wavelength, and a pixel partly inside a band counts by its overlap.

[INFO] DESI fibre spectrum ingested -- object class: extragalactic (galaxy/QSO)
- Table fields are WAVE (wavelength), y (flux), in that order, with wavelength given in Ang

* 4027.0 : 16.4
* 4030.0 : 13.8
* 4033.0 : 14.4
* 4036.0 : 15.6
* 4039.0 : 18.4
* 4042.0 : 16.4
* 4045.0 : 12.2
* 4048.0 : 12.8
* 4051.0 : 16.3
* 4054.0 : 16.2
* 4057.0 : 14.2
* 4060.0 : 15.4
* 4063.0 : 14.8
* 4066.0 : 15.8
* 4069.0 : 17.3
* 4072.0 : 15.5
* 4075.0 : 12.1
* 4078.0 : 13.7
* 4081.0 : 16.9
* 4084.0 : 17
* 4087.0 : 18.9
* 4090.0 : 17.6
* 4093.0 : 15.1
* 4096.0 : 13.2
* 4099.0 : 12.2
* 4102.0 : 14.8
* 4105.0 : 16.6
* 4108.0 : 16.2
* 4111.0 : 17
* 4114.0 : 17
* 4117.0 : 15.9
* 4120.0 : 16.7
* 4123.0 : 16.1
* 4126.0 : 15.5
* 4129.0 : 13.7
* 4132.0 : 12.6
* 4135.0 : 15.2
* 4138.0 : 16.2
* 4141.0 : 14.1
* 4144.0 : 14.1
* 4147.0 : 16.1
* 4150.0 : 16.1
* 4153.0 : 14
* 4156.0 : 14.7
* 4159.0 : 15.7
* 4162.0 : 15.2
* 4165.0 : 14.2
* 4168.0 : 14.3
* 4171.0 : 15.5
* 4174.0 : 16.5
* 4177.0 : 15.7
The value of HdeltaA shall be -3.1 Ang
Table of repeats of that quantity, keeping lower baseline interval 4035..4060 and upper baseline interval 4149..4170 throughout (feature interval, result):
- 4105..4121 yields -1.6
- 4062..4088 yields -1.0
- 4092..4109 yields 0.5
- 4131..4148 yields 0.2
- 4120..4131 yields -0.2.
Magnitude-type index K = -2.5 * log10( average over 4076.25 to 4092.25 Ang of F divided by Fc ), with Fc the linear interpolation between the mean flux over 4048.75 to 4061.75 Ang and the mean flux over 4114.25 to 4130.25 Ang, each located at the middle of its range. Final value -0.078 mag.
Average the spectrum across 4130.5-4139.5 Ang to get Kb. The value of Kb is 14.7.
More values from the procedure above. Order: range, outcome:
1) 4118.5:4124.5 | 16.4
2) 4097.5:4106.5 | 14.5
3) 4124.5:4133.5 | 13.9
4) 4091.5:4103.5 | 13.8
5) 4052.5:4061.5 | 15.3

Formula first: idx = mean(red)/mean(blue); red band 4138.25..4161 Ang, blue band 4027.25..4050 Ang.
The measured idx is 1.0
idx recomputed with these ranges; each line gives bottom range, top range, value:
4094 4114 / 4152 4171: 0.97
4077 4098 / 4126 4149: 0.92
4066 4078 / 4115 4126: 1.08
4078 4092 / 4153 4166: 0.87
